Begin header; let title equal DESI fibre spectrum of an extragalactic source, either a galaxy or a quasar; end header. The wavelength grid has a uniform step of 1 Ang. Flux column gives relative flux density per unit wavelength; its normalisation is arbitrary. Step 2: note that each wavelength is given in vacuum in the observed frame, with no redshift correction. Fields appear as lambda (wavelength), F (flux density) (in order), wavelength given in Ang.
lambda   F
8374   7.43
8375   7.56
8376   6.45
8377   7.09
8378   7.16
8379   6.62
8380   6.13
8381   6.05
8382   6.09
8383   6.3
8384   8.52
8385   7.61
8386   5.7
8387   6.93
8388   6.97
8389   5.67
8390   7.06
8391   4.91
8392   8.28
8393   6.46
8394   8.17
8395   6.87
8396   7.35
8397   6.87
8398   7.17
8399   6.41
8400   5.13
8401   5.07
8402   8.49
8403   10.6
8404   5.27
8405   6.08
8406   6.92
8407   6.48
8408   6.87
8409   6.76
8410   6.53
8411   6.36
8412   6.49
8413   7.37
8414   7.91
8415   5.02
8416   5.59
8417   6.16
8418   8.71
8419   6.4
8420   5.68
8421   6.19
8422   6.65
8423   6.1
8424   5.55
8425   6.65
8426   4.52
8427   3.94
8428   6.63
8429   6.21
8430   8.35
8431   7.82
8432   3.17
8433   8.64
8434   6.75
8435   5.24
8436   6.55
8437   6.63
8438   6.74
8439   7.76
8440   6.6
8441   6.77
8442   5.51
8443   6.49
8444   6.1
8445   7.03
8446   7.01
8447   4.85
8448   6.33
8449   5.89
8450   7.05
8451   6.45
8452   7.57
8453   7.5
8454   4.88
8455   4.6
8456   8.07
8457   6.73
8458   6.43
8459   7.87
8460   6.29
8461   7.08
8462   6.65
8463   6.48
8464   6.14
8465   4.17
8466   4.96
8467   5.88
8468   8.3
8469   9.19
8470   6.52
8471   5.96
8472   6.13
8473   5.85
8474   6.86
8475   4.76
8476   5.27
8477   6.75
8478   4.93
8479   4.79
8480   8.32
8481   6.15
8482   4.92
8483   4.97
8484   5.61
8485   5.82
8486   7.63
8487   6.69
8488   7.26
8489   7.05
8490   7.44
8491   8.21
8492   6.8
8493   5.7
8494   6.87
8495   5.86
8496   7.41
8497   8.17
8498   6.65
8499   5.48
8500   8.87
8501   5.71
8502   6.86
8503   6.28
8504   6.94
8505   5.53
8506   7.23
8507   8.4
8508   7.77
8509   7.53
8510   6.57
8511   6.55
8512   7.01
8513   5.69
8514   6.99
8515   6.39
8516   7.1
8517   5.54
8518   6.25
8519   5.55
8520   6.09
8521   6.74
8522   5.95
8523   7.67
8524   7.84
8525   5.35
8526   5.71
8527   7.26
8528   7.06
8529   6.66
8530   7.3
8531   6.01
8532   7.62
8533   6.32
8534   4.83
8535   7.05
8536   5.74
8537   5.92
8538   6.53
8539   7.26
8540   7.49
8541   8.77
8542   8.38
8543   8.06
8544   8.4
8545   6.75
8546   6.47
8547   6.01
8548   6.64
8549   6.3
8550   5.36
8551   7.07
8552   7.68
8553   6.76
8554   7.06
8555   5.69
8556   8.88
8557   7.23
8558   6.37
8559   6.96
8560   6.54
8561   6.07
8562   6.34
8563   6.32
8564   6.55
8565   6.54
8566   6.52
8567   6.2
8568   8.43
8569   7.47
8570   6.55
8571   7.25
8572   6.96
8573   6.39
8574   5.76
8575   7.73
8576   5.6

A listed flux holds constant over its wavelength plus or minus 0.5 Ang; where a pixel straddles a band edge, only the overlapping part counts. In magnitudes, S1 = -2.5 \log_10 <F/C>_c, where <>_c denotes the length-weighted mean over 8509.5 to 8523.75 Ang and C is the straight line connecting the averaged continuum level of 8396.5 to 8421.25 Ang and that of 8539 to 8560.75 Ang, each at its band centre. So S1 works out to 0.08 mag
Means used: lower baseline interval 6.67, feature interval 6.46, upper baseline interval 7.08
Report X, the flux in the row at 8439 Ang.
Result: 7.76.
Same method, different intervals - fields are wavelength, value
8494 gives 6.87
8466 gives 4.96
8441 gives 6.77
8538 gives 6.53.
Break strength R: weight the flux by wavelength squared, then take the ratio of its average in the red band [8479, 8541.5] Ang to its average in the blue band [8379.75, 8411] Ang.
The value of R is 1.01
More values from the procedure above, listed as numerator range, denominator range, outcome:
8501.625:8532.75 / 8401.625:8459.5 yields 1.04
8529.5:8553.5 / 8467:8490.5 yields 1.09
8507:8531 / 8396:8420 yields 1.02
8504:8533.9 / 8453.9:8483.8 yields 1.09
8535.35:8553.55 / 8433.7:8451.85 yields 1.11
